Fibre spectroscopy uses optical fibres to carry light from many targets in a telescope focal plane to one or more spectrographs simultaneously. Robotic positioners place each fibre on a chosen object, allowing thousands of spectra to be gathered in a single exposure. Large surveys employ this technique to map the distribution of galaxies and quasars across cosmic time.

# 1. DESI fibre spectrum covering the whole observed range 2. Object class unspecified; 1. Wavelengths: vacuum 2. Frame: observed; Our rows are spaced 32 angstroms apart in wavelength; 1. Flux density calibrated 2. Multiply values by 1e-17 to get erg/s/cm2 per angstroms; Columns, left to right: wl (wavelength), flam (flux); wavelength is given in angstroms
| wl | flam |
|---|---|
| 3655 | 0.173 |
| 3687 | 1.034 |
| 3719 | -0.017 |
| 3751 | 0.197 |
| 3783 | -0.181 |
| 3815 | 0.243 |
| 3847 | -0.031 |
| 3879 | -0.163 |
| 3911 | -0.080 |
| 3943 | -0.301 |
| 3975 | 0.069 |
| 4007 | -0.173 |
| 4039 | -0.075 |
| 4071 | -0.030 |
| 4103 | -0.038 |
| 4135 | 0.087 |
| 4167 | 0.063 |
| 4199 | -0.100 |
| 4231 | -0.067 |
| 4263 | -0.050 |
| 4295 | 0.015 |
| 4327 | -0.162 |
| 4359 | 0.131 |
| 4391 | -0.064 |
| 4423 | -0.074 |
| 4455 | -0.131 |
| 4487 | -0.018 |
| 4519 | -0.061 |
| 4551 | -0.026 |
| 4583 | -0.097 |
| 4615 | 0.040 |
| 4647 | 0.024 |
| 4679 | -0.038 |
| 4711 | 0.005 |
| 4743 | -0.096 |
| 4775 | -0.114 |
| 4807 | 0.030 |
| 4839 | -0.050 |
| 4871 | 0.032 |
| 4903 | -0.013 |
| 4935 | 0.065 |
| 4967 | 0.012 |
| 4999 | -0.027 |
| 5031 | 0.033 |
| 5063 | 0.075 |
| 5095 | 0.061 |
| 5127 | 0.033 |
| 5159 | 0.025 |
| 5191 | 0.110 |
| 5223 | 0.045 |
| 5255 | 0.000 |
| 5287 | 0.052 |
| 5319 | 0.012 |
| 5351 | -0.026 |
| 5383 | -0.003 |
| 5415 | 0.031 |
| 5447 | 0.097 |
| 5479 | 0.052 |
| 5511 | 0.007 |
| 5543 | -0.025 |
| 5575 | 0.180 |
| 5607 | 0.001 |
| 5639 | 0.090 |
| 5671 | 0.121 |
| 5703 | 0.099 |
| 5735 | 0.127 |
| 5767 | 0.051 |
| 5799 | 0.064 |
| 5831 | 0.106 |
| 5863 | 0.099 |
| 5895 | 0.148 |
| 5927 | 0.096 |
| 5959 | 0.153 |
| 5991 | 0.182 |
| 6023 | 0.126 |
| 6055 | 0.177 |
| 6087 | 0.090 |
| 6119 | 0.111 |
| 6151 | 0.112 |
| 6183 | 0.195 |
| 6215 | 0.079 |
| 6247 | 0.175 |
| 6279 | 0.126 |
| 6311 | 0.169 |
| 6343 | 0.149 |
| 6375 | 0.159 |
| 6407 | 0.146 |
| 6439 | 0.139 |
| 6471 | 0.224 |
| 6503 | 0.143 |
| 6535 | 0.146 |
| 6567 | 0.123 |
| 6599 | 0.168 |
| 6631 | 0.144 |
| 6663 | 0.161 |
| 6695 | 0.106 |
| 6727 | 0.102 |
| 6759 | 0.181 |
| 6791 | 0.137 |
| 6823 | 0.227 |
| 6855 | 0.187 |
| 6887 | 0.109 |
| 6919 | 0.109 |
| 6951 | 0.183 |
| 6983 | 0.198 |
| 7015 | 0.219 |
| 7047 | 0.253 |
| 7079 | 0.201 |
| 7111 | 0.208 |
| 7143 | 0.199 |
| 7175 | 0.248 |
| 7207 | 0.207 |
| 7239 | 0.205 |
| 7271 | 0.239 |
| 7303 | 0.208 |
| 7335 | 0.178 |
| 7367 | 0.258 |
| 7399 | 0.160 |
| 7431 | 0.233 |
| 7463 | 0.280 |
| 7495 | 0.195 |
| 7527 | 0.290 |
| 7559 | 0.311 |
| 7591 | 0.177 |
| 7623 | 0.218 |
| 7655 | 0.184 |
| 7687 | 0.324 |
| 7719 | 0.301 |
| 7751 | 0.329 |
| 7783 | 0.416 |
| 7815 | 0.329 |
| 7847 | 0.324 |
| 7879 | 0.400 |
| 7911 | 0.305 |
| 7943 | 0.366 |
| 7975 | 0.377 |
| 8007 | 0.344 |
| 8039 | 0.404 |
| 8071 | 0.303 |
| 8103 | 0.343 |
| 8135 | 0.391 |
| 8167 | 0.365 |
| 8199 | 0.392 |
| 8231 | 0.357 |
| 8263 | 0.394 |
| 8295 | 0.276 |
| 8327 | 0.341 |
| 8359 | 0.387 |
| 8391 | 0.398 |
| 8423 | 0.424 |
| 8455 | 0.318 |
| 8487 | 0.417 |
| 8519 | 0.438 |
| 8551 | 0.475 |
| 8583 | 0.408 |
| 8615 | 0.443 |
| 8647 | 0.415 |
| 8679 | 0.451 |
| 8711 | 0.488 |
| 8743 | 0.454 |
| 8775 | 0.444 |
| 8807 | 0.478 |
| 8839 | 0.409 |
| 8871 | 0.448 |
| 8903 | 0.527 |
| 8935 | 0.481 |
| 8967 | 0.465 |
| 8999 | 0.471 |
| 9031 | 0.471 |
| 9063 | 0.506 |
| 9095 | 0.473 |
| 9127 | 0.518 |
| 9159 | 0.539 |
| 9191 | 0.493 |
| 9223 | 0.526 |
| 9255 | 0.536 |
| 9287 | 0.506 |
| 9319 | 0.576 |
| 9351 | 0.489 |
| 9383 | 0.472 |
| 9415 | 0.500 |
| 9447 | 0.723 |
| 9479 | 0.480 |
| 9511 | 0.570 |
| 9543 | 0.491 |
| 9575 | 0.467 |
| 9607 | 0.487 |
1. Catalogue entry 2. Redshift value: 0.929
